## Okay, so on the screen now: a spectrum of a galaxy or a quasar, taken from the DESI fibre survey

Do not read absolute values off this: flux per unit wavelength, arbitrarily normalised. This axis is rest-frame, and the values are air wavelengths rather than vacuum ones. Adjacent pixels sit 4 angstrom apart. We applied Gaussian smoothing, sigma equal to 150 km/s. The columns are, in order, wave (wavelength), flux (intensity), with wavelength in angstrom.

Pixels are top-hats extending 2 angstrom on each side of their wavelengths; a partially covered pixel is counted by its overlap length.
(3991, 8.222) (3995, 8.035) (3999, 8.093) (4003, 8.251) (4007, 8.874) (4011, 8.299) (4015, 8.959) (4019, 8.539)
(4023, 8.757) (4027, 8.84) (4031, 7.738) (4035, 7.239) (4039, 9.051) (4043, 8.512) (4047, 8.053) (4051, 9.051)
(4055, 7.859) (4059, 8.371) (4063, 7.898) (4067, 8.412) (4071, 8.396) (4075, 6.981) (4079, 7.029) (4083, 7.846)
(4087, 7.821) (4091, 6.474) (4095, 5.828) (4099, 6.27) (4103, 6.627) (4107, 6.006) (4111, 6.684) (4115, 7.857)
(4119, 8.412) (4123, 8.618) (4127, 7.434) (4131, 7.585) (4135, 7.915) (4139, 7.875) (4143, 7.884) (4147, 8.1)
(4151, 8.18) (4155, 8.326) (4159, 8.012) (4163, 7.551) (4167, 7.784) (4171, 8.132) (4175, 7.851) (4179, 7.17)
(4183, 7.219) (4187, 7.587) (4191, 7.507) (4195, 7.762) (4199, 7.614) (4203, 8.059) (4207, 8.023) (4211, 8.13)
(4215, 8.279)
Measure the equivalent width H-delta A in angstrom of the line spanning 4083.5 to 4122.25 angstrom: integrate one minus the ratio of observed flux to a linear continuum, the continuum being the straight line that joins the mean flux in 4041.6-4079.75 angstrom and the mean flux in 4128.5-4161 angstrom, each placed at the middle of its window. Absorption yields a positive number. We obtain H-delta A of 5.06 angstrom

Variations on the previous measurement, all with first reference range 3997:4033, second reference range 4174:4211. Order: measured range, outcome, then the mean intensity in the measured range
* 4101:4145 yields 2.5 angstrom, 7.54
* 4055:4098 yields 3.7 angstrom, 7.49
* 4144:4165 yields -0.5 angstrom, 8.03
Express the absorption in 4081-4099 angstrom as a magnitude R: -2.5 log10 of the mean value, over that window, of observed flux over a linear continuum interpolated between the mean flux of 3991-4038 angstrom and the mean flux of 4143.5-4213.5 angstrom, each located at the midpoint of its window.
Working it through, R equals 0.17 mag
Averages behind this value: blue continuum 8.34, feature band 6.91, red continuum 7.83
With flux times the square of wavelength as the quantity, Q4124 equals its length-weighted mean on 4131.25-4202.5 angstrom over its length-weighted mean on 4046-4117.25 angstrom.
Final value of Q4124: 1.10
